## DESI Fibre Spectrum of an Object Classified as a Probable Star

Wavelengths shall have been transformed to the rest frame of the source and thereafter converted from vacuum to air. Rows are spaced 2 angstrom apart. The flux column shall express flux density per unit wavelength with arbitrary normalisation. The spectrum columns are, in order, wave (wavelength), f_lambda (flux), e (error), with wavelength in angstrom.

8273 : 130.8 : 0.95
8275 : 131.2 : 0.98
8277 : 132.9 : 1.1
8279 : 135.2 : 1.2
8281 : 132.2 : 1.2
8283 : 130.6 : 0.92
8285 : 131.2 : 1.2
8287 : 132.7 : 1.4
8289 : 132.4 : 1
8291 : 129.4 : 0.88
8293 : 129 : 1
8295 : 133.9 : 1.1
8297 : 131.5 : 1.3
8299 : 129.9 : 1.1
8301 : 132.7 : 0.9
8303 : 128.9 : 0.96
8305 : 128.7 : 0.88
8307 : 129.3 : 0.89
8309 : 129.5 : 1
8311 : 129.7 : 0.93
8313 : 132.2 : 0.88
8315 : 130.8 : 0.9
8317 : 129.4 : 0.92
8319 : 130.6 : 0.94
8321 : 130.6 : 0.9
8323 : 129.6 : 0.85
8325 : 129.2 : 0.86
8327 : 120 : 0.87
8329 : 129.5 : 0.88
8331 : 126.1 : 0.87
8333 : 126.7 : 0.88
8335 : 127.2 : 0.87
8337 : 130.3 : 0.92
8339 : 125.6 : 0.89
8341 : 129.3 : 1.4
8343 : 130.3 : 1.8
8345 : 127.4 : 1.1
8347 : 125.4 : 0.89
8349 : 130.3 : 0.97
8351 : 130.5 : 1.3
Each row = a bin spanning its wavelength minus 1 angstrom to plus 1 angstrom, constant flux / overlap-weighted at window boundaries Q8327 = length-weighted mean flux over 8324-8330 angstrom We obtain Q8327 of 126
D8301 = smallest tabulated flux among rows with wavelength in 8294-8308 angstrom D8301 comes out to 128.7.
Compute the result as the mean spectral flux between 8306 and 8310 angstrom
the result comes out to 129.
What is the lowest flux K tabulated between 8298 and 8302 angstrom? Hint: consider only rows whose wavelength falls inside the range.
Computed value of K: 129.9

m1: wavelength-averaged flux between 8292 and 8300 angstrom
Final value 131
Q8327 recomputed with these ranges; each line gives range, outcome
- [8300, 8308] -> 130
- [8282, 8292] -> 131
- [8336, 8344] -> 129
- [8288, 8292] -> 131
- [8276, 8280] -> 134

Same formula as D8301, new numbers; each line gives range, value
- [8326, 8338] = 120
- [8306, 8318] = 129.3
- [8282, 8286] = 130.6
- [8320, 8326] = 129.2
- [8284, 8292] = 129.4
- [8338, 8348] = 125.4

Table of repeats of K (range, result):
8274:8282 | 131.2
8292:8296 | 129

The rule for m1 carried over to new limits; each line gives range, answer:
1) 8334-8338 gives 129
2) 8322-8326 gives 129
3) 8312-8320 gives 131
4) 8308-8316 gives 131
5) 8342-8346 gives 129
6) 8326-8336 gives 126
